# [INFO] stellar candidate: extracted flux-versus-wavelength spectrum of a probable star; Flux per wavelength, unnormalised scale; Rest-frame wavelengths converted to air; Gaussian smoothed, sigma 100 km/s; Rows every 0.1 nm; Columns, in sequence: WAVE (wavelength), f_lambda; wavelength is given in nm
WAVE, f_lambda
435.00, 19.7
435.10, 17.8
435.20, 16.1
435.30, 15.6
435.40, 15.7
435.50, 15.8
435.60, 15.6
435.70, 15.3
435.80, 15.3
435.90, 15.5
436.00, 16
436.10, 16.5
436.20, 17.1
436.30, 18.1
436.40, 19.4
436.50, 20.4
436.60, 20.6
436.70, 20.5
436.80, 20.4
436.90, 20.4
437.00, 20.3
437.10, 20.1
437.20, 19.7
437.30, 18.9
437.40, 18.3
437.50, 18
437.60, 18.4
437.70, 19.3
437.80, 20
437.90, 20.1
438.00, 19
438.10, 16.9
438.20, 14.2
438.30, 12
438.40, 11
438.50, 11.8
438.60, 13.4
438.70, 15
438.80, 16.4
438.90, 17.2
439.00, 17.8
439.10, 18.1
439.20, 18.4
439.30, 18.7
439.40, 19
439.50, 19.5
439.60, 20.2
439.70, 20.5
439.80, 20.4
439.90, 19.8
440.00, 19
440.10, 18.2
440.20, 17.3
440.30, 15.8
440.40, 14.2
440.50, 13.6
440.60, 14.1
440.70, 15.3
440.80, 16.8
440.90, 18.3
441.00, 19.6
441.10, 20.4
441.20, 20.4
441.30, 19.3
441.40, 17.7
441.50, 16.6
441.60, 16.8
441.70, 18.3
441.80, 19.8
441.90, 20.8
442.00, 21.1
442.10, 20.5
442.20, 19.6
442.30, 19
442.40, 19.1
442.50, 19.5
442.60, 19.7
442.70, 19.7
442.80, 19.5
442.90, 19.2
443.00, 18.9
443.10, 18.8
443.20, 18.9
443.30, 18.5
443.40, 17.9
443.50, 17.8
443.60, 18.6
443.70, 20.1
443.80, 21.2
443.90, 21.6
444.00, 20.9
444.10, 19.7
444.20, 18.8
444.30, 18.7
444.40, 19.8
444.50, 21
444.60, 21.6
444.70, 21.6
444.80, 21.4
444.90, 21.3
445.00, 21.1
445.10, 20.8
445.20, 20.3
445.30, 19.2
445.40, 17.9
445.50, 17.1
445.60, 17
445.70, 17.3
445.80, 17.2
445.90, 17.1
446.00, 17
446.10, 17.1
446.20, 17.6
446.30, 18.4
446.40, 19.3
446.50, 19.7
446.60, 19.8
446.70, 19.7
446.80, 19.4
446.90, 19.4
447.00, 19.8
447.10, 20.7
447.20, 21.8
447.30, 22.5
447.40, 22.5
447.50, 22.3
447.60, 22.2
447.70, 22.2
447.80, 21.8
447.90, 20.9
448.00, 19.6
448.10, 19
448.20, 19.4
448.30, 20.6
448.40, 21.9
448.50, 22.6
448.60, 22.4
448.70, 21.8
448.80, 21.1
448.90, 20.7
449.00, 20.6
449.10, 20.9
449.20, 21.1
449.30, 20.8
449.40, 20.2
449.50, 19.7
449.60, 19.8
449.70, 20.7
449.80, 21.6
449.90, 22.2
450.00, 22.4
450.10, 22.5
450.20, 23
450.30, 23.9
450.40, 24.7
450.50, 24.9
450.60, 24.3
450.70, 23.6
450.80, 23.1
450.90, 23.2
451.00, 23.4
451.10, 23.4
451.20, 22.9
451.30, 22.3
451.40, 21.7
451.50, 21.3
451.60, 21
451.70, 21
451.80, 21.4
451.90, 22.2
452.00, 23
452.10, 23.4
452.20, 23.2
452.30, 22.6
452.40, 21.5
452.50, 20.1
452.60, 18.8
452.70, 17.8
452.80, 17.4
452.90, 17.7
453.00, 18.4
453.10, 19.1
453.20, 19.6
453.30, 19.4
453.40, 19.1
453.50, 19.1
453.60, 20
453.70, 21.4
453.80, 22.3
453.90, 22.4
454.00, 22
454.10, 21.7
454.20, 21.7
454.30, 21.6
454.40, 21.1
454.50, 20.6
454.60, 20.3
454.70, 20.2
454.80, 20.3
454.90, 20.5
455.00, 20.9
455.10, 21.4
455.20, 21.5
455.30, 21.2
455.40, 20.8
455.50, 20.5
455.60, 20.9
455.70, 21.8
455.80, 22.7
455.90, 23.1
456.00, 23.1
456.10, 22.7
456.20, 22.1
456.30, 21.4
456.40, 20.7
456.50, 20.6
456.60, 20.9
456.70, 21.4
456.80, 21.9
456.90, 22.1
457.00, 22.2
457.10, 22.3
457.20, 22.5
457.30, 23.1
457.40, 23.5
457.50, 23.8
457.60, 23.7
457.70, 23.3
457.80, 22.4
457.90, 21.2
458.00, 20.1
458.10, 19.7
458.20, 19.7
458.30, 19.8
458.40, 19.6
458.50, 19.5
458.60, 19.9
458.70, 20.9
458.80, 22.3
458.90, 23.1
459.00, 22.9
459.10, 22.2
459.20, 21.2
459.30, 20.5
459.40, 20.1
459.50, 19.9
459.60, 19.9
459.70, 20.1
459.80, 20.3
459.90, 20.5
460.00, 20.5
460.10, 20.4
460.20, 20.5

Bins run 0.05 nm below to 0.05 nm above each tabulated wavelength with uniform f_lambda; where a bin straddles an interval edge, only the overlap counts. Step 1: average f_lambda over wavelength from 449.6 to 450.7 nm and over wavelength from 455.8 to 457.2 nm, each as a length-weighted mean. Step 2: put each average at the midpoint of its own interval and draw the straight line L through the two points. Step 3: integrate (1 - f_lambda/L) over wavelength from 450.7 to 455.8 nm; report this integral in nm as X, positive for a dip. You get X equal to 0.31 nm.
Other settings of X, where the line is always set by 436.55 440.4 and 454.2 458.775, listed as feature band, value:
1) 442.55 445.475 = -0.116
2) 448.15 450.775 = -0.230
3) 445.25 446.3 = 0.101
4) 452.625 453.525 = 0.093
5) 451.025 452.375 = -0.116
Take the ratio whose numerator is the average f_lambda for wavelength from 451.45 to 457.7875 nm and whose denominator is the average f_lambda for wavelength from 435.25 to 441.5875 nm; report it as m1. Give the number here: 1.21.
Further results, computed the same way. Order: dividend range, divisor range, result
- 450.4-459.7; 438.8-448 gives 1.12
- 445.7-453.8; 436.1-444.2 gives 1.14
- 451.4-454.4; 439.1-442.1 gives 1.13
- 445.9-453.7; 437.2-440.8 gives 1.22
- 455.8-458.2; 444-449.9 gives 1.09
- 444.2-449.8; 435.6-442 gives 1.13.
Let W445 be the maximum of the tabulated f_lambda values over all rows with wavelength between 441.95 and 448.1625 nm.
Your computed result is 22.5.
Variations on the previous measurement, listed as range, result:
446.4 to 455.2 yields 24.9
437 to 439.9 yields 20.5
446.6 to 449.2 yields 22.6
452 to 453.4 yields 23.4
